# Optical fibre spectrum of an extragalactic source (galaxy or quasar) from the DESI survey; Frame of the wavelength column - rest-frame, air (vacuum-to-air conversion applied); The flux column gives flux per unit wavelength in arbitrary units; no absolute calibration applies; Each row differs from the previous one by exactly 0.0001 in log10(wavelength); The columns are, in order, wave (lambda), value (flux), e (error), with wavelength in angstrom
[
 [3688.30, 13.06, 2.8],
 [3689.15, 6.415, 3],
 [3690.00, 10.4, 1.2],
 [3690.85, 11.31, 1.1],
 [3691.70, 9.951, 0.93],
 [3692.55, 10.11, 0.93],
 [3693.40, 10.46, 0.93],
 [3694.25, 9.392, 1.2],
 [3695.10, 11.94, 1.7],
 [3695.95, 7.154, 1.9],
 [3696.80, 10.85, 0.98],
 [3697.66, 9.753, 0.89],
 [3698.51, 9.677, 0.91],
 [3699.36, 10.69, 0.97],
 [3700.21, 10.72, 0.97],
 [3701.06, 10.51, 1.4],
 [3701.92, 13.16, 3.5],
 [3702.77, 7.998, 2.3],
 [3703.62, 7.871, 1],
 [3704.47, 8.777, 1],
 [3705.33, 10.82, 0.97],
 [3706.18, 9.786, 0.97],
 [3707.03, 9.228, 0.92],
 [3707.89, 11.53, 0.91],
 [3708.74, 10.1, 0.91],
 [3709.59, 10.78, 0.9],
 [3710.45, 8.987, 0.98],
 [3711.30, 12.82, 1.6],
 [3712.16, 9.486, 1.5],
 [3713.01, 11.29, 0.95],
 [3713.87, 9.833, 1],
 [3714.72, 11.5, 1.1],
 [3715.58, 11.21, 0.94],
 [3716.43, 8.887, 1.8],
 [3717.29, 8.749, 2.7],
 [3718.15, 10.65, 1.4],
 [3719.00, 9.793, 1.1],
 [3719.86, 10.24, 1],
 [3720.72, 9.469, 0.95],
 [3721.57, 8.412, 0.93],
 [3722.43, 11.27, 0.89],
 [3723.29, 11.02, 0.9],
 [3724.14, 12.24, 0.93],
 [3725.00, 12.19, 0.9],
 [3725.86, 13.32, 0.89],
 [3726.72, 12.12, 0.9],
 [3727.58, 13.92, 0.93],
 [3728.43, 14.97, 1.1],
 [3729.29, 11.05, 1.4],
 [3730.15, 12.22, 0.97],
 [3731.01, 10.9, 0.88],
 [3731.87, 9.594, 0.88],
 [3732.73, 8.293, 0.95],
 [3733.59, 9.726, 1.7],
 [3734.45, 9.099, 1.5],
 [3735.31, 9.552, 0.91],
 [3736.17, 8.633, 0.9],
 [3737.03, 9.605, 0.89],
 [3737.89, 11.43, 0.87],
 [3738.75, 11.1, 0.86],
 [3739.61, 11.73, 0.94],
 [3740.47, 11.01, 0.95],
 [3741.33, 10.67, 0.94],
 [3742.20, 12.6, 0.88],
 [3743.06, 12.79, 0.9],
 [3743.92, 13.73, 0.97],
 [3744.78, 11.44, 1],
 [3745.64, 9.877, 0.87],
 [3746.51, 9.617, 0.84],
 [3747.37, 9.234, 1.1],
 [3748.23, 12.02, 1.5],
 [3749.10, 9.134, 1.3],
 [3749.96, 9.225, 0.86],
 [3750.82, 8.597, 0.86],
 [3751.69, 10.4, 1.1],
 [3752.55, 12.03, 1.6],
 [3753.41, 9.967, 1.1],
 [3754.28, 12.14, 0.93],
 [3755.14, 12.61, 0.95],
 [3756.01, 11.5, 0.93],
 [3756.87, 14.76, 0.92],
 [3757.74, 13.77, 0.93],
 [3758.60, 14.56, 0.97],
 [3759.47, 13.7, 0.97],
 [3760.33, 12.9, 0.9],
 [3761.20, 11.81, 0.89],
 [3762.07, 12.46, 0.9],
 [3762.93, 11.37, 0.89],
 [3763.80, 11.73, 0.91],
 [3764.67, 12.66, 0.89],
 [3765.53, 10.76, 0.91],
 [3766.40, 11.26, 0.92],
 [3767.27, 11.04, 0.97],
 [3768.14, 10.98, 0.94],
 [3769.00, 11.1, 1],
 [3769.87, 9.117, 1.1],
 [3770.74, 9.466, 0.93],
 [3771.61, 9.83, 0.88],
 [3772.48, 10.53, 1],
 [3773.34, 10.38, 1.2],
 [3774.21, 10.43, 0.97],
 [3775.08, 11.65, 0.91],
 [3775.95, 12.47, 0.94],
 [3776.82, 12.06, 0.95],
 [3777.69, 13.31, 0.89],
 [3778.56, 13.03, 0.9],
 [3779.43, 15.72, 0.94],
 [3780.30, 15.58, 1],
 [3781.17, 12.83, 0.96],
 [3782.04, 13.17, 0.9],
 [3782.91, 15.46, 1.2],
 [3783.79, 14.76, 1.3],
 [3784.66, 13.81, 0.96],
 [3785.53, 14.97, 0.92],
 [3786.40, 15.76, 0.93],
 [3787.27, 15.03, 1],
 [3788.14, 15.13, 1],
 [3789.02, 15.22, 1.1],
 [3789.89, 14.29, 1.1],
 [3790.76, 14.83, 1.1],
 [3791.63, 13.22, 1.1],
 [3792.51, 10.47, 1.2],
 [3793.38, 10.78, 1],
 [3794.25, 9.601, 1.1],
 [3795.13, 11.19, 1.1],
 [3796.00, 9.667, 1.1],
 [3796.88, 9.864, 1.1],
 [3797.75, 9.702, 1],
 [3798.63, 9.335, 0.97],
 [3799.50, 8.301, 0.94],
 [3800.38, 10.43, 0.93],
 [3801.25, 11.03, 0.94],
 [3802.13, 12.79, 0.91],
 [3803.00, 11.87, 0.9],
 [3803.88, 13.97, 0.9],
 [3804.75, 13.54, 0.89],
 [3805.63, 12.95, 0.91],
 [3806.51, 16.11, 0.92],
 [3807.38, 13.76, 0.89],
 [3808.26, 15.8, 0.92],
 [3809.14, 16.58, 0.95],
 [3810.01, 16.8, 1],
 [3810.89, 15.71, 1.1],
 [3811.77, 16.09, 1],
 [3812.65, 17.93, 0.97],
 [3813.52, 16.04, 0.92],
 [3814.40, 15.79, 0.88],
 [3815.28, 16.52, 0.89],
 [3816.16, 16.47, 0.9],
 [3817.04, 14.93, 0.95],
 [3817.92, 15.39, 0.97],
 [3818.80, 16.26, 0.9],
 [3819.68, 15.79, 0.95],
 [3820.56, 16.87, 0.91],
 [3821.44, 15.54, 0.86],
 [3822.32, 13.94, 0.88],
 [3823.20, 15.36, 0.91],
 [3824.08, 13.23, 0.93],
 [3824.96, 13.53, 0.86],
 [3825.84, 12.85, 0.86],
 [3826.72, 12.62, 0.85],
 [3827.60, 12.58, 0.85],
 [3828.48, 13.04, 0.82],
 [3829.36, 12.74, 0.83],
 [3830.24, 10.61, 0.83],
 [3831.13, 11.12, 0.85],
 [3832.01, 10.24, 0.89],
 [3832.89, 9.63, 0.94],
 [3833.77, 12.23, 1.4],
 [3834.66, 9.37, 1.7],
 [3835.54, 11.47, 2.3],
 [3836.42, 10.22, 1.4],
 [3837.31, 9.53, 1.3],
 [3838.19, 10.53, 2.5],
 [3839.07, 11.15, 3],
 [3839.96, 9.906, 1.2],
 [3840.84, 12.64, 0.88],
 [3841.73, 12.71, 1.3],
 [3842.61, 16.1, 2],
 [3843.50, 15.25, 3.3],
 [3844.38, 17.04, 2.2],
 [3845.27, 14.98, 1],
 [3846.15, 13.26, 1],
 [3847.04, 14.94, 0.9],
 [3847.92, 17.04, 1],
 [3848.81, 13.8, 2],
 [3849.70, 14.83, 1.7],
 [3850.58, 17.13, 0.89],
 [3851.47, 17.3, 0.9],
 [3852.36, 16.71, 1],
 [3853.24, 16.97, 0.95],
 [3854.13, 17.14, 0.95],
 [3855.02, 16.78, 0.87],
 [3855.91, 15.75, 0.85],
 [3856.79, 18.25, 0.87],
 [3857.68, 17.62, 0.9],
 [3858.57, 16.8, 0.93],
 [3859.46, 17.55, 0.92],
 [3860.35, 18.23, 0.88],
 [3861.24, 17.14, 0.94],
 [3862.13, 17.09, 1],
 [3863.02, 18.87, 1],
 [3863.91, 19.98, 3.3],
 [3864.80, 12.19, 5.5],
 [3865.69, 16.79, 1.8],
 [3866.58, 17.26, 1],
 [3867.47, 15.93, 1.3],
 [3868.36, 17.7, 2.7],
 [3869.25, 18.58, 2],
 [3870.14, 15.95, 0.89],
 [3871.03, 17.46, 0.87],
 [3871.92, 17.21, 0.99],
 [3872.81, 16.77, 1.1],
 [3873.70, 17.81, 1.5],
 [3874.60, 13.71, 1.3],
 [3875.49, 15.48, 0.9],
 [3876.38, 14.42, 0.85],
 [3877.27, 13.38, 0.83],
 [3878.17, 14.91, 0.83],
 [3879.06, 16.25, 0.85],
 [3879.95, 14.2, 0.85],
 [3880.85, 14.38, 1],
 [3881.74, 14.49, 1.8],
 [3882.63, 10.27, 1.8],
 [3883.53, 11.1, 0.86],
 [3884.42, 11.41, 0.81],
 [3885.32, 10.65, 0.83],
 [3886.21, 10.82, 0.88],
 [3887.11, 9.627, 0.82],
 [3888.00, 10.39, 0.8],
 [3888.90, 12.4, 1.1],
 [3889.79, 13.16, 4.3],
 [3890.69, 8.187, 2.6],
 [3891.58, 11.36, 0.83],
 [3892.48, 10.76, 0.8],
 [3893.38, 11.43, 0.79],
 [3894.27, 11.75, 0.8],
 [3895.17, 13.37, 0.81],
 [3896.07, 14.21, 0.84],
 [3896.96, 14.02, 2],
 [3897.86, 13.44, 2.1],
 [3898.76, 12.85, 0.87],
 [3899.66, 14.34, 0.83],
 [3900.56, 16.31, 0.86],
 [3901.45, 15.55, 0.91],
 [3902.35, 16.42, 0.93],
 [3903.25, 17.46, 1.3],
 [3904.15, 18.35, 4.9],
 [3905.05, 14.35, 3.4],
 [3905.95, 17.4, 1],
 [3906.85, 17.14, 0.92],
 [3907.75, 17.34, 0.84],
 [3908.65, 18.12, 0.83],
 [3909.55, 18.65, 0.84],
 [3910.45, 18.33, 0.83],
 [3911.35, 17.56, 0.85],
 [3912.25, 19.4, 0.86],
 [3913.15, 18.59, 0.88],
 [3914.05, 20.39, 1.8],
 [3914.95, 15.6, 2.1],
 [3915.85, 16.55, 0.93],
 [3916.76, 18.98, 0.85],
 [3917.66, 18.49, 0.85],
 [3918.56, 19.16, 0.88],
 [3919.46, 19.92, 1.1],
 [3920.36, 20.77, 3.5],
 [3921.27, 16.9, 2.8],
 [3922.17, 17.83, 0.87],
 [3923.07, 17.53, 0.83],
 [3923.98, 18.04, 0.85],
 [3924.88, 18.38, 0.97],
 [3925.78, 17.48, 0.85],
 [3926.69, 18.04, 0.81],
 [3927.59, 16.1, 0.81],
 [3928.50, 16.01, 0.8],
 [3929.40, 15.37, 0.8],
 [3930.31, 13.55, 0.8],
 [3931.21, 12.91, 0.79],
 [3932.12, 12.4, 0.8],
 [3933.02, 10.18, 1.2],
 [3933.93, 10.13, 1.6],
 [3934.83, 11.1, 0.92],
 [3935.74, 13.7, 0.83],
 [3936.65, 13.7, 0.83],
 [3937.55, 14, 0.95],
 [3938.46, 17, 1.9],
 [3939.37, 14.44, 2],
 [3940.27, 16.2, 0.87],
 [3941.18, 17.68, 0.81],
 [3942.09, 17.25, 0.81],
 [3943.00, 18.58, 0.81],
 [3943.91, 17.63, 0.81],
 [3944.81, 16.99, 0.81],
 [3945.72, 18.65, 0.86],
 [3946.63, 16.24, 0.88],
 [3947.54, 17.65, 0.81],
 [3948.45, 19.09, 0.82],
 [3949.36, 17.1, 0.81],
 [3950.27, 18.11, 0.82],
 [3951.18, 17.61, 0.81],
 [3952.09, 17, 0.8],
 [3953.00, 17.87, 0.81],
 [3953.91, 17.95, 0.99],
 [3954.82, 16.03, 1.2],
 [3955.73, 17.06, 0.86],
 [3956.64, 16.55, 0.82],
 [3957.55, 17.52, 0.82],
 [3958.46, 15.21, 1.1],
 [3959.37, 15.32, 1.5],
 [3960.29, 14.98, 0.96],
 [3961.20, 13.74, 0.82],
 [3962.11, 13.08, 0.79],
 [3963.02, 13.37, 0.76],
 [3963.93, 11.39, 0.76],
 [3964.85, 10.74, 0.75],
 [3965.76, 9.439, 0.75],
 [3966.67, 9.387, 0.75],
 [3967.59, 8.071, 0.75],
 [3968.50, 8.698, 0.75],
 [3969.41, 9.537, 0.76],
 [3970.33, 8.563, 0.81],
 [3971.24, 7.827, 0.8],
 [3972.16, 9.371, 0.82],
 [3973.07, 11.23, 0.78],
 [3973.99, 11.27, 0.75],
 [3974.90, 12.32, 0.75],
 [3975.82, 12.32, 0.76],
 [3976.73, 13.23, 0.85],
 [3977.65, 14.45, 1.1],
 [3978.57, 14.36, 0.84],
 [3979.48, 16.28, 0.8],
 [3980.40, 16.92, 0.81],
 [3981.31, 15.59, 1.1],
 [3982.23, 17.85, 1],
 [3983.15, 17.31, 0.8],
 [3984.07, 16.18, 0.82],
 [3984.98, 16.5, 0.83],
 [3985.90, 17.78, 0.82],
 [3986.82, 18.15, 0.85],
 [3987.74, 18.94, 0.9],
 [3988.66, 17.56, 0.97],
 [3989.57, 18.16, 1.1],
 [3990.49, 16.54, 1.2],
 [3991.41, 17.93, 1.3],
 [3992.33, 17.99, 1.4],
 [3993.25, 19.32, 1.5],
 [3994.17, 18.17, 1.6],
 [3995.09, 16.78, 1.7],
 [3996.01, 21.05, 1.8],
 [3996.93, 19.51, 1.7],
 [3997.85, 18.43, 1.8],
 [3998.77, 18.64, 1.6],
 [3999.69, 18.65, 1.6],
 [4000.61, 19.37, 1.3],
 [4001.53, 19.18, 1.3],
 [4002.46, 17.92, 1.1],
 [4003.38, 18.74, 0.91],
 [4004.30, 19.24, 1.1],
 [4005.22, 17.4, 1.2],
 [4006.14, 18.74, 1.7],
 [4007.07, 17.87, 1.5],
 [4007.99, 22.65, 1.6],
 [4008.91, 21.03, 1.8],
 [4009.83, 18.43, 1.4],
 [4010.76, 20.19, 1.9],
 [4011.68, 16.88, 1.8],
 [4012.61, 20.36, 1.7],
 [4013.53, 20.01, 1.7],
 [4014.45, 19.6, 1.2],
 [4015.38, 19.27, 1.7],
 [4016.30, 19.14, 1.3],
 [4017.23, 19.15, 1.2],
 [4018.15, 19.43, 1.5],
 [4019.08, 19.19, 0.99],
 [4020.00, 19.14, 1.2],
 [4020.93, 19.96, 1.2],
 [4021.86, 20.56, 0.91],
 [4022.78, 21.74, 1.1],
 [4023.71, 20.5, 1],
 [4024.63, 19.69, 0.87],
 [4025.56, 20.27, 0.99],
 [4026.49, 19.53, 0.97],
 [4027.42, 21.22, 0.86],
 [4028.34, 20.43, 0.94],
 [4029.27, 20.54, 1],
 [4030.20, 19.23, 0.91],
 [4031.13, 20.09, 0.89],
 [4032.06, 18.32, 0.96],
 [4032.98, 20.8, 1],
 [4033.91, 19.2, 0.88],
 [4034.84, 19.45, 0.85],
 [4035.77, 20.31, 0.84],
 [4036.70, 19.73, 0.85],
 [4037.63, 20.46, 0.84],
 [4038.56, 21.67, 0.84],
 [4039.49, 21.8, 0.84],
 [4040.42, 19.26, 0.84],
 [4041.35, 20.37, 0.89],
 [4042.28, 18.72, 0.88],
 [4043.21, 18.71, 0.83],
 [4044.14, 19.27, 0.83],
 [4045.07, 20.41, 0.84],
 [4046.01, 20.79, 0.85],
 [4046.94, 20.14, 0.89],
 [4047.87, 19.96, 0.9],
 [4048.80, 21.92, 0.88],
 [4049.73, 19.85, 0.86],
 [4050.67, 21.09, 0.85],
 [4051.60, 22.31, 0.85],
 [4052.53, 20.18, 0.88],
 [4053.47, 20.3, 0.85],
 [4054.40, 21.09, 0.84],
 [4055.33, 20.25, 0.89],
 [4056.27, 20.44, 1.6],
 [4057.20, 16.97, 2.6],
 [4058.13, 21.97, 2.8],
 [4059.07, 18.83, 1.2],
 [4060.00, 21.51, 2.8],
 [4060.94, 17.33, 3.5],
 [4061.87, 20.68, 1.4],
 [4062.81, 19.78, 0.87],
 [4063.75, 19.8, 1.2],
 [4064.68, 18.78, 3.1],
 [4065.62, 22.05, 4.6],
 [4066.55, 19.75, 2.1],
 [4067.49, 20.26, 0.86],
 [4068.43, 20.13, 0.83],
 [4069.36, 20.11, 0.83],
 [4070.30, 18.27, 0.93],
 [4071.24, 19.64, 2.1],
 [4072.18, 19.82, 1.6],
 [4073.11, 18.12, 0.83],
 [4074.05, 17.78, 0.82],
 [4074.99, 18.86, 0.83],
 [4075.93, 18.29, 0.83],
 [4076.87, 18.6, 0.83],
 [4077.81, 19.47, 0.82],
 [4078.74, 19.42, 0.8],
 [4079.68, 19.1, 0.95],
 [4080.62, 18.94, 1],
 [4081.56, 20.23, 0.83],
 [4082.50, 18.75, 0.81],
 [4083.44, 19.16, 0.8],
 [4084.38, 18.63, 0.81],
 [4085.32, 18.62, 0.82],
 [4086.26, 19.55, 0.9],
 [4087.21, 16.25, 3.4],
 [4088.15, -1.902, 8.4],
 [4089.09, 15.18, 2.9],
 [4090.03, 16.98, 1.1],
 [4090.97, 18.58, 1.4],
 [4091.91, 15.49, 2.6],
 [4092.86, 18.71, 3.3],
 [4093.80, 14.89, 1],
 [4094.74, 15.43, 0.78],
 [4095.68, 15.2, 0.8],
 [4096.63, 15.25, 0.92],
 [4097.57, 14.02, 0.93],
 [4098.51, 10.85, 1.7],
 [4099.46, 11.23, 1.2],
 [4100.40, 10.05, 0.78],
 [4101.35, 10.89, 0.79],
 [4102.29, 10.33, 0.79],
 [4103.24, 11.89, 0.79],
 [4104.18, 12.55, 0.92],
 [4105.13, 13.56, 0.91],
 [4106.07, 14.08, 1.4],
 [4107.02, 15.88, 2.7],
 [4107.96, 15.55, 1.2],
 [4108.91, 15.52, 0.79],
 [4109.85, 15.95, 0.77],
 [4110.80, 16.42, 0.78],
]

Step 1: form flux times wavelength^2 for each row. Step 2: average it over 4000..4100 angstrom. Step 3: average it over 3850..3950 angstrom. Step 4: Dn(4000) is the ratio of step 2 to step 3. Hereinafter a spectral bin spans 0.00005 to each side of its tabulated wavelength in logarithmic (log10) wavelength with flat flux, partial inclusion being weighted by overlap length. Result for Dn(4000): 1.30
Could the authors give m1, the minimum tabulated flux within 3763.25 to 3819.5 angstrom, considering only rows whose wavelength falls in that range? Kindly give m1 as 8.301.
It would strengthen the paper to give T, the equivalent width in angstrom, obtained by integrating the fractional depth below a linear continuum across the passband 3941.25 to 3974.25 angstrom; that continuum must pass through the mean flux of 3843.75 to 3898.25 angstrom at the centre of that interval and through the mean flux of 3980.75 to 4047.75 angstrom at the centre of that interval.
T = 5.8 angstrom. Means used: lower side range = 14.9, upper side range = 19.2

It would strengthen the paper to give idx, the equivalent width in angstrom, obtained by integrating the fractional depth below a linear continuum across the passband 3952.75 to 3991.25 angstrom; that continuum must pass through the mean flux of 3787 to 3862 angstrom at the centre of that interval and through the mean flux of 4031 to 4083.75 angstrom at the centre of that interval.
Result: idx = 7.6 angstrom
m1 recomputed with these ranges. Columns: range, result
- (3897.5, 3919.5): 12.85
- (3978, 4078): 14.36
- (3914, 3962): 10.13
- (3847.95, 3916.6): 8.187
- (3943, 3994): 7.827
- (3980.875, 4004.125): 15.59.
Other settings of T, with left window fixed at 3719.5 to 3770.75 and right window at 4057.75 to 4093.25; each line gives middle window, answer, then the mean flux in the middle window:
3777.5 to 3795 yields -2.4 angstrom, 13.8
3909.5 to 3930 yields -4.0 angstrom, 18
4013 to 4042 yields -4.3 angstrom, 20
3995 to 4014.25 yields -2.6 angstrom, 19.2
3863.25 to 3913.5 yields -1.7 angstrom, 14.9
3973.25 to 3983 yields 1.1 angstrom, 14.5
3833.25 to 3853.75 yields -0.4 angstrom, 13.7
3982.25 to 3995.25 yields -0.9 angstrom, 17.7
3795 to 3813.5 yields -0.8 angstrom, 13.1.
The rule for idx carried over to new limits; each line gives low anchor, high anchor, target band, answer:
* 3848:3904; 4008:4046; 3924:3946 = 2.0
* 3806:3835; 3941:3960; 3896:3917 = -0.6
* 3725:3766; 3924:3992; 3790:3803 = 1.4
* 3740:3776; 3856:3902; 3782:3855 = -4.0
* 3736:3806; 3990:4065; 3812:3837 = -0.3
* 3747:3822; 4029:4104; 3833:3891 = -0.9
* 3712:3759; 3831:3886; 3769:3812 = -0.3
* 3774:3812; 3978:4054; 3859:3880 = -1.7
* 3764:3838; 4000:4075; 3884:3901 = 3.8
